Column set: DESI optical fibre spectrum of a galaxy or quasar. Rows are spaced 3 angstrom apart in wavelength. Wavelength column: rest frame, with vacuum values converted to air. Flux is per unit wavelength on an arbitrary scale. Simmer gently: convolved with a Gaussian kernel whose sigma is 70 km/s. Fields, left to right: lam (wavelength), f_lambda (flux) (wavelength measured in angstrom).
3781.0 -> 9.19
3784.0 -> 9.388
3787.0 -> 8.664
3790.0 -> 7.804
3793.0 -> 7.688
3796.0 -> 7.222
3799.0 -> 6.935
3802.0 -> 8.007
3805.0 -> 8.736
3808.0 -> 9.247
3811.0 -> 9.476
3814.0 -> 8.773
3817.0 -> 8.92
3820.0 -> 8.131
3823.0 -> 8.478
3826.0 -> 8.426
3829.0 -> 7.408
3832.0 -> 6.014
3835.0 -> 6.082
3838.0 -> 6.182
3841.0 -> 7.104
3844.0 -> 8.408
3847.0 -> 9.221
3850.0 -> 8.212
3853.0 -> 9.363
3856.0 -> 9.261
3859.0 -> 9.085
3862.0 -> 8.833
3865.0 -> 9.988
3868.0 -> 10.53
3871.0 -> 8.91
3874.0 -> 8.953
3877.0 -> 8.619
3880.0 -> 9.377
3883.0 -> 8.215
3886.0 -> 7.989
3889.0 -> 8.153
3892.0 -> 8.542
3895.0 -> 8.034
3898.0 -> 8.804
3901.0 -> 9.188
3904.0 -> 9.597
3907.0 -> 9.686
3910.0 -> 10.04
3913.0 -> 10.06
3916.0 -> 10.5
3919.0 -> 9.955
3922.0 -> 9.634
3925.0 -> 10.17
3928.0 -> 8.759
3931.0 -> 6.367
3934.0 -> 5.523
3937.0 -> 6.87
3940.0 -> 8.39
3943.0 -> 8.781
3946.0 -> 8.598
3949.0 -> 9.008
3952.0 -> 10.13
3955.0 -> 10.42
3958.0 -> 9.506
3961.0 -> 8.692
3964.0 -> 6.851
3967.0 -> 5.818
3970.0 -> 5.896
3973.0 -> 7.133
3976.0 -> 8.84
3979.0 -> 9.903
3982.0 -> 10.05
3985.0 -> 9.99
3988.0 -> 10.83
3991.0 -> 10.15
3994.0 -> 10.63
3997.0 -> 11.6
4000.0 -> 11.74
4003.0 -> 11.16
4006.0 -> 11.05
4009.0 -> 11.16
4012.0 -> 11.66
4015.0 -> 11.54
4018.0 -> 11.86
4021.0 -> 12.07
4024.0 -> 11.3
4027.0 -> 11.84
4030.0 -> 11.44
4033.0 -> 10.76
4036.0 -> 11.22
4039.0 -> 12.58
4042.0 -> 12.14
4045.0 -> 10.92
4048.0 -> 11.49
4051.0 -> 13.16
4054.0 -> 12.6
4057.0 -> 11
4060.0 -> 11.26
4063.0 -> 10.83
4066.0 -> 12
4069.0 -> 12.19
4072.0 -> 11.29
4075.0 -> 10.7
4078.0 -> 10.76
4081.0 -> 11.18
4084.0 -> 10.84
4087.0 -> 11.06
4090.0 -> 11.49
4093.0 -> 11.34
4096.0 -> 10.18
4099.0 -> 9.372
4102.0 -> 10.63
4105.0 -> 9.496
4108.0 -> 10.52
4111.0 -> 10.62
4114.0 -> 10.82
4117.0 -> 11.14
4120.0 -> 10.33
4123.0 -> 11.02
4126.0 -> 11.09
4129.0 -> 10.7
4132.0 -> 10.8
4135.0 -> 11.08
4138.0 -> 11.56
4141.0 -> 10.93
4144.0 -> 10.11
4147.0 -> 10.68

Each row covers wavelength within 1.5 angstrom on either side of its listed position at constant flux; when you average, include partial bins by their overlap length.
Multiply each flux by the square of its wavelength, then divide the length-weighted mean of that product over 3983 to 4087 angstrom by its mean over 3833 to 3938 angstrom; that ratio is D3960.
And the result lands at 1.4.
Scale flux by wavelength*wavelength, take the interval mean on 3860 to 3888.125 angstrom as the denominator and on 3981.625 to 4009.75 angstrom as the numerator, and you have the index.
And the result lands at 1.3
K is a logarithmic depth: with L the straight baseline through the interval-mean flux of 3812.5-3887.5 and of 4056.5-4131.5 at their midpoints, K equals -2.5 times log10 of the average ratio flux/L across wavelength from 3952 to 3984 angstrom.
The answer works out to 0.14 mag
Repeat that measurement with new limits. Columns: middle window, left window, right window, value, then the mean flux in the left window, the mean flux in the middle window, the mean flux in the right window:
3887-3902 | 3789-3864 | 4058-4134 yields 0.04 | 8.14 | 8.5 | 10.9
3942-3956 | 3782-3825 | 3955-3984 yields -0.14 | 8.4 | 9.37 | 8.23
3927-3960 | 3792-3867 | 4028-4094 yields 0.17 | 8.23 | 8.39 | 11.5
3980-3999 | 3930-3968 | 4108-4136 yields -0.20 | 8.13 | 10.6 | 10.8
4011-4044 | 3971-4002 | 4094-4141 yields -0.14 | 10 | 11.7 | 10.6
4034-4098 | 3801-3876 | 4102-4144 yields -0.11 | 8.47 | 11.4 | 10.7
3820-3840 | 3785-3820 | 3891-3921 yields 0.20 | 8.32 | 7.18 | 9.46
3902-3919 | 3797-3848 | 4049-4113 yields -0.11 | 7.95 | 9.95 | 11.1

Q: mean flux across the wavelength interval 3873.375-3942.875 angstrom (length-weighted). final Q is 8.76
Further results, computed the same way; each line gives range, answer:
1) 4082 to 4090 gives 11.1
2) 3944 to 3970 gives 8.47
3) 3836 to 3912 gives 8.8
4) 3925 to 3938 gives 7.26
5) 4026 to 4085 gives 11.5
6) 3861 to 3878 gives 9.34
